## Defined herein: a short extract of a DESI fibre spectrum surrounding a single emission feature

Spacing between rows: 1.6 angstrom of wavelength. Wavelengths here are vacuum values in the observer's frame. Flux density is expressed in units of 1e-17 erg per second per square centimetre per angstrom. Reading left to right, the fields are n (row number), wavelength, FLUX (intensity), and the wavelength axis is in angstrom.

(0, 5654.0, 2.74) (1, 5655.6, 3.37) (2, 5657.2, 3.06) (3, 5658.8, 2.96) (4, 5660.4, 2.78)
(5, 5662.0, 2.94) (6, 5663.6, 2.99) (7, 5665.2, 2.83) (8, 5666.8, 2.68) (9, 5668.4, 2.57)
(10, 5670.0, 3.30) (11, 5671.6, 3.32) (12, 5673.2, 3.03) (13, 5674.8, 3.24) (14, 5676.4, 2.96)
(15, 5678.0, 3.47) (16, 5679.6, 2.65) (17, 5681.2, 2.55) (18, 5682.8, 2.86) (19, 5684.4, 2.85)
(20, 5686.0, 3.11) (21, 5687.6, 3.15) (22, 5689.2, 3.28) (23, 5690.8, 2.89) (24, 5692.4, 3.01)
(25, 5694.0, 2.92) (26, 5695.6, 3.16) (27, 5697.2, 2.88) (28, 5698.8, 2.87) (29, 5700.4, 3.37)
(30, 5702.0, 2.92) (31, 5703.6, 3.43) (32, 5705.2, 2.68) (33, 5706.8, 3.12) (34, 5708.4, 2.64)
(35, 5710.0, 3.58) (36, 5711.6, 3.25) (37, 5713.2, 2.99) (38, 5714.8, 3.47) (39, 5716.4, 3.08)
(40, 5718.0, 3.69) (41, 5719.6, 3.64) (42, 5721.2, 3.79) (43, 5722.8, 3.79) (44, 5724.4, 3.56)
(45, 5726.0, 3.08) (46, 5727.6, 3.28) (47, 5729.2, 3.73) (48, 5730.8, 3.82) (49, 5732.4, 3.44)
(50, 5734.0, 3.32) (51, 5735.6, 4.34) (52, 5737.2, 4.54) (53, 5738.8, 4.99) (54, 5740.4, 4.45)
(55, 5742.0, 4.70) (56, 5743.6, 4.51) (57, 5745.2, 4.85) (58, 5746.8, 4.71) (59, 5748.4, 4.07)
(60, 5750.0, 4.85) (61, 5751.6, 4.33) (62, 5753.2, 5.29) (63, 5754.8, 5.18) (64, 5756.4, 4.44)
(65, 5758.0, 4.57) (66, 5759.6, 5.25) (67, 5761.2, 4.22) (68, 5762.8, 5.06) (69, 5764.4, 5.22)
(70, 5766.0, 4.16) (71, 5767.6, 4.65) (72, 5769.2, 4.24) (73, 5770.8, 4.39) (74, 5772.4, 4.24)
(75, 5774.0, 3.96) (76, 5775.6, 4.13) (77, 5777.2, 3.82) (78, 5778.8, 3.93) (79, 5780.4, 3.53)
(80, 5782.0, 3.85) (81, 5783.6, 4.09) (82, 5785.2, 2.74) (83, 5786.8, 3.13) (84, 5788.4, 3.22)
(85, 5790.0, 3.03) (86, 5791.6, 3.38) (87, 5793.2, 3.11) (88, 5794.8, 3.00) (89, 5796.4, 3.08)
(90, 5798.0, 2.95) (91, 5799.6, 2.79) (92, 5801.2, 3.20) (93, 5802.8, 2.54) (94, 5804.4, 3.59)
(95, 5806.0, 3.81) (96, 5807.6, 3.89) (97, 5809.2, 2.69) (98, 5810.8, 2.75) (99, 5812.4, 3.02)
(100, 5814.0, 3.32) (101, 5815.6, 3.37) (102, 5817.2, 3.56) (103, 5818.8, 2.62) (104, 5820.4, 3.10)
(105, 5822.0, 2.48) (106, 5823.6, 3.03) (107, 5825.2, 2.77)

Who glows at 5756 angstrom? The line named Mg II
